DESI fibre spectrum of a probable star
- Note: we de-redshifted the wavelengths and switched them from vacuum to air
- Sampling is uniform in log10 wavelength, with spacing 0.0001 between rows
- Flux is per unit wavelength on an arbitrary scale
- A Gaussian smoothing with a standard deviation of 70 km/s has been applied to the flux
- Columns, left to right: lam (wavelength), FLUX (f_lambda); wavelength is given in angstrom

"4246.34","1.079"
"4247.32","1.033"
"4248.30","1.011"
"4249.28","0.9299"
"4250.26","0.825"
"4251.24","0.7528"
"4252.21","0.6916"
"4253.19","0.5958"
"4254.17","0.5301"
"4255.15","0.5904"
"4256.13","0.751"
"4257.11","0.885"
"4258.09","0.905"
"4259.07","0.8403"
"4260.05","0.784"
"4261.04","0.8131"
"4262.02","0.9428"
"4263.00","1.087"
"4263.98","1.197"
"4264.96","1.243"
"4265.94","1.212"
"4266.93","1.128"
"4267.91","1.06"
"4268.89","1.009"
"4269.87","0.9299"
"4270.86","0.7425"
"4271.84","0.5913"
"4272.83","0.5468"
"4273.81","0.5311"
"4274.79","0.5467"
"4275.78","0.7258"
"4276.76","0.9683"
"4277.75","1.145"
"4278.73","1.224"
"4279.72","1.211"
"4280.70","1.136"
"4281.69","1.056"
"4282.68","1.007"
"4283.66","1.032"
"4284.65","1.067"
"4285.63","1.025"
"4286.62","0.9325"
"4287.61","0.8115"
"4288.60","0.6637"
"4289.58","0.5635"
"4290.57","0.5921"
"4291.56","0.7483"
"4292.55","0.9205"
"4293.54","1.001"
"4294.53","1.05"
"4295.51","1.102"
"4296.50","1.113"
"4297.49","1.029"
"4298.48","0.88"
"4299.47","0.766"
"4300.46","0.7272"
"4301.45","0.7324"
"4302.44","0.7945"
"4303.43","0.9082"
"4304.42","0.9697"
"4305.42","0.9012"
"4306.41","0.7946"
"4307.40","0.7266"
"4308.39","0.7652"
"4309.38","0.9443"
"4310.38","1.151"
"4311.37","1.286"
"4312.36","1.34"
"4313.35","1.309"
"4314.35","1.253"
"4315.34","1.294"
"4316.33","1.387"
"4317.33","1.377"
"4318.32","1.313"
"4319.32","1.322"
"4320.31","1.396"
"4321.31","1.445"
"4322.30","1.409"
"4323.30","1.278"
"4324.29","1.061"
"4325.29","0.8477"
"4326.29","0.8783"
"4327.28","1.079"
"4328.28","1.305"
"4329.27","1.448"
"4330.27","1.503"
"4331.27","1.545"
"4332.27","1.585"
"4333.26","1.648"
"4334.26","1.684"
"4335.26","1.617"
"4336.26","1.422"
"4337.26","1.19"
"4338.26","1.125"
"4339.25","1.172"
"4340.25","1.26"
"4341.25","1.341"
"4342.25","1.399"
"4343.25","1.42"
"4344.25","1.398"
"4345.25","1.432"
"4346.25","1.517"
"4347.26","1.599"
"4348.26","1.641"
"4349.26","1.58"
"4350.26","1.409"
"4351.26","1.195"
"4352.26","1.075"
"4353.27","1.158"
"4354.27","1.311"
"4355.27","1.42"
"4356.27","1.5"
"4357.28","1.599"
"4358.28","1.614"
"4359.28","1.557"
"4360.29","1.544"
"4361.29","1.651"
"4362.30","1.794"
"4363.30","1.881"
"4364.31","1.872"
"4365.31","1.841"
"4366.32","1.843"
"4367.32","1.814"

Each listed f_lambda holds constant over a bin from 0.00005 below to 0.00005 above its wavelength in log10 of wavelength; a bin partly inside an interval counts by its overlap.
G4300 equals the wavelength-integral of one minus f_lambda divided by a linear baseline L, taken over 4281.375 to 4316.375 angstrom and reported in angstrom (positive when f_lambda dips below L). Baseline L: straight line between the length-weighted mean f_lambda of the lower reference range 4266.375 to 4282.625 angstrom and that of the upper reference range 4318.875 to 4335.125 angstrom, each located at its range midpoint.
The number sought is 5.0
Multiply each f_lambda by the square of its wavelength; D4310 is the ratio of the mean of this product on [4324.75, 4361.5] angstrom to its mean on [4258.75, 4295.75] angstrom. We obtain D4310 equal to 1.6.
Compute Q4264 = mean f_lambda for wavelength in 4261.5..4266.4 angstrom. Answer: 1.14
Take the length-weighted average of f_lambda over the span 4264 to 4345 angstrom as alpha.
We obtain 1.09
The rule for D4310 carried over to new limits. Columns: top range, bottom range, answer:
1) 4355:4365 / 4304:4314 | 1.66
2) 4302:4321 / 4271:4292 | 1.32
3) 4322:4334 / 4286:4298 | 1.51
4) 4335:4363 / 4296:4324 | 1.33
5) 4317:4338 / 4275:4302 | 1.48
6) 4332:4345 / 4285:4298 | 1.61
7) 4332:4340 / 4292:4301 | 1.52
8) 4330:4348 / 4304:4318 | 1.31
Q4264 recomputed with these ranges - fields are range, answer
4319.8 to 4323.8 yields 1.38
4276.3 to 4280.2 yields 1.14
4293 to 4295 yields 1.02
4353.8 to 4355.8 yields 1.37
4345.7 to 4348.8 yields 1.58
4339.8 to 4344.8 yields 1.37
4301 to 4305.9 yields 0.861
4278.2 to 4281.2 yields 1.19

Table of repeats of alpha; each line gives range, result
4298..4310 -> 0.828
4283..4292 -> 0.83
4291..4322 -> 1.06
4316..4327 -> 1.24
